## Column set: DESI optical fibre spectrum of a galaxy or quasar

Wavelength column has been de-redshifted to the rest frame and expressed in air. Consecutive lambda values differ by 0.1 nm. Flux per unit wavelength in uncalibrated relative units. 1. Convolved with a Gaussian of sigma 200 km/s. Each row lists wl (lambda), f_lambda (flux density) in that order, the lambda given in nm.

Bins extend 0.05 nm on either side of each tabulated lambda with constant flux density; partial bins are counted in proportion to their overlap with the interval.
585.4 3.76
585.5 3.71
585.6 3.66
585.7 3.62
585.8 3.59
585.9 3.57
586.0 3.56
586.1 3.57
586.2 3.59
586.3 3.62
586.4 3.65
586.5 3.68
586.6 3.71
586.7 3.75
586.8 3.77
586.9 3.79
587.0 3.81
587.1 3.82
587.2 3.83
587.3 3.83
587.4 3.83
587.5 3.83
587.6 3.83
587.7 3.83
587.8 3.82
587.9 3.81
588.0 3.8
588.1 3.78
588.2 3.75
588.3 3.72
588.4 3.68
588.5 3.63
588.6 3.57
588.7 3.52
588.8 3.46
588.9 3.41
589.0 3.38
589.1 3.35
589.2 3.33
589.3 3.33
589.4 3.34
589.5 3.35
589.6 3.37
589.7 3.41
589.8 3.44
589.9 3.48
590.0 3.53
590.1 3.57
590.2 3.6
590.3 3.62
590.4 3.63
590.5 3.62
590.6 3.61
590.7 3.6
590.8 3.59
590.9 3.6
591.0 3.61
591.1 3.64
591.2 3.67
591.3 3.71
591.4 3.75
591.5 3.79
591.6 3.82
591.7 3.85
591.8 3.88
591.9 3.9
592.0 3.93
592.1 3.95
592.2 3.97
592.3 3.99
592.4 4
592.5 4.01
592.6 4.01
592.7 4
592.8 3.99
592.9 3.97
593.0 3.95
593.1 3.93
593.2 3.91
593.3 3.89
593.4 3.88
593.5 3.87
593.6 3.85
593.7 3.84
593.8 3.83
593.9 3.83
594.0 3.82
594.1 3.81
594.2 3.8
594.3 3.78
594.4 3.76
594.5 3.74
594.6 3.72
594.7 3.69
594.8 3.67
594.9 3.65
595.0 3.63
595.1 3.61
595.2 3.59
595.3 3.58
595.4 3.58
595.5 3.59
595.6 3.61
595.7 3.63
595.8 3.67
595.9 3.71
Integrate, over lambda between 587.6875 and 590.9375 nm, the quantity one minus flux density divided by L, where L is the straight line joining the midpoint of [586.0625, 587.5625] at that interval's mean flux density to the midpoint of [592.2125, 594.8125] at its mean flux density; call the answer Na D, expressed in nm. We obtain 0.198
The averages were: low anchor 3.74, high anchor 3.87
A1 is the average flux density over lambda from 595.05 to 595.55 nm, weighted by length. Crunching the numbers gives 3.59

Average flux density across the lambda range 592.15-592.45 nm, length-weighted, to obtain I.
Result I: 3.99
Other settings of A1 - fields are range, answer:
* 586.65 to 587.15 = 3.79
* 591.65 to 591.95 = 3.88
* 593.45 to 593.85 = 3.85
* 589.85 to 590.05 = 3.5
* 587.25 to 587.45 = 3.83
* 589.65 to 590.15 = 3.49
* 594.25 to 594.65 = 3.75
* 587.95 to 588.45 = 3.75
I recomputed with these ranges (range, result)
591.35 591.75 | 3.8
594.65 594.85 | 3.68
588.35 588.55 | 3.65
